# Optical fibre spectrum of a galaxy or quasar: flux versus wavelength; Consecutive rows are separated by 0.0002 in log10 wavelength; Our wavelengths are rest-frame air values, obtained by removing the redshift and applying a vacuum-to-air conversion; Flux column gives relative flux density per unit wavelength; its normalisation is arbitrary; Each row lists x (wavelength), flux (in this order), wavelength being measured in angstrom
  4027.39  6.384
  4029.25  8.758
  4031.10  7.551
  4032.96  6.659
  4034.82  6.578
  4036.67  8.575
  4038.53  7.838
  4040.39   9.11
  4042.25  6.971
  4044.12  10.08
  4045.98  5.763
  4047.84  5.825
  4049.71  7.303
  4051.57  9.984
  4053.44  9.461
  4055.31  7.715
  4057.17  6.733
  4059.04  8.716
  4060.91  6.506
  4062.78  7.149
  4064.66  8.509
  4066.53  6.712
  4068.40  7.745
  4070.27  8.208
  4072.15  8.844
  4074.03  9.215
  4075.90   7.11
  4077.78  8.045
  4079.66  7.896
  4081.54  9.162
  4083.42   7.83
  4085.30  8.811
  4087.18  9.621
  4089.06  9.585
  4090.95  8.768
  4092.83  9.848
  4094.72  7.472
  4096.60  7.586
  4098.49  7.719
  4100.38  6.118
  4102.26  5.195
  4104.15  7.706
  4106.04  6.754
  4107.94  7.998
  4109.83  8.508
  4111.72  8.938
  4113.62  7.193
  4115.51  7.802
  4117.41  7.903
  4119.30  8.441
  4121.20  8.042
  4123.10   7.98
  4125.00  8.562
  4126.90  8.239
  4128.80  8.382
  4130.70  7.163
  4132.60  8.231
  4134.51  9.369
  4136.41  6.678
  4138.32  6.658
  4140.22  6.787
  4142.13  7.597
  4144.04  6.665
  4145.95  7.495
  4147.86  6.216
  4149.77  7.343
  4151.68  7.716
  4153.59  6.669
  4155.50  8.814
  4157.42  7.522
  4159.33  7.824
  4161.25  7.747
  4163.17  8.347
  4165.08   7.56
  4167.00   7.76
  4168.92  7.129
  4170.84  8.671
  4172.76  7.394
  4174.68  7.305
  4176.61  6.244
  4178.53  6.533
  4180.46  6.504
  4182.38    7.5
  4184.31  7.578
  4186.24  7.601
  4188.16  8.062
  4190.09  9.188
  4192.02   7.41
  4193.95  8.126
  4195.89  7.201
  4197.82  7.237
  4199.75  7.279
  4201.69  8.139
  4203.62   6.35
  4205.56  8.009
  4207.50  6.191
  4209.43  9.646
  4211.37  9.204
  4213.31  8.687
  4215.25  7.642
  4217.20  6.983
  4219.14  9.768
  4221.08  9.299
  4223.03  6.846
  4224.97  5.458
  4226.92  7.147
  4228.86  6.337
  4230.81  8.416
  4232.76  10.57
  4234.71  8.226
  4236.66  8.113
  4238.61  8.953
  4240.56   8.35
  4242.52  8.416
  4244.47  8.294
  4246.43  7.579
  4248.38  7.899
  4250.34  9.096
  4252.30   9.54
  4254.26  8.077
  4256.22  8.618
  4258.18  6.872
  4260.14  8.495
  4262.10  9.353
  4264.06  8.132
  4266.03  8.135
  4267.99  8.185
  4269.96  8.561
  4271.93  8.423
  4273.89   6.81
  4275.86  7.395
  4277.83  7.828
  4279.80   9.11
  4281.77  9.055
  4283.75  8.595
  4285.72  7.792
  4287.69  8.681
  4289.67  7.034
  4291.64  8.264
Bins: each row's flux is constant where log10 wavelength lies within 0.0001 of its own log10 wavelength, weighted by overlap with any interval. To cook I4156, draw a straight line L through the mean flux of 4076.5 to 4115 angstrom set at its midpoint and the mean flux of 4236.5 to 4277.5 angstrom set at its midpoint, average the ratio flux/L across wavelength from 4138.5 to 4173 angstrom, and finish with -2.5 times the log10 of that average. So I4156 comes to 0.08 mag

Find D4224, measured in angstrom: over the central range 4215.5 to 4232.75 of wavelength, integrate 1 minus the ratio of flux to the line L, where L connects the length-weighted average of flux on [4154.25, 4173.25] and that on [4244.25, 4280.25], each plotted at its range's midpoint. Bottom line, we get 0.80 angstrom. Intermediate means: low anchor 7.87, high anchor 8.22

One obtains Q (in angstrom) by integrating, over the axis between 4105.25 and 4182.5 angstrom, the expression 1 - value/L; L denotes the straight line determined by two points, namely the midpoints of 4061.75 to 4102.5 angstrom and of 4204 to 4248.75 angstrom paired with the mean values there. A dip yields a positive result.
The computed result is 4.49 angstrom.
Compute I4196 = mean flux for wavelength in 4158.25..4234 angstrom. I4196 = 7.72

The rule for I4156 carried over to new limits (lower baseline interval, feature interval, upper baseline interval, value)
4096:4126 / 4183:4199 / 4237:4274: 0.034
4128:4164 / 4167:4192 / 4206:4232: 0.027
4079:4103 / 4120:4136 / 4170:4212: -0.034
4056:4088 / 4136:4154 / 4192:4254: 0.149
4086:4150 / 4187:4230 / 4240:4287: 0.048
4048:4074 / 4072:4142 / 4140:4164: -0.040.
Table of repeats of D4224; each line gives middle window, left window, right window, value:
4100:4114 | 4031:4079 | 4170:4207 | 0.59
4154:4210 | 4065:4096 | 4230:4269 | 5.68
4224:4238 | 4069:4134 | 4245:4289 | 0.76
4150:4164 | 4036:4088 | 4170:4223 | 0.11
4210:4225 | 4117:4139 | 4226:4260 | 0.04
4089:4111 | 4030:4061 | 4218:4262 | 0.51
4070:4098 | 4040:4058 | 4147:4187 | -2.87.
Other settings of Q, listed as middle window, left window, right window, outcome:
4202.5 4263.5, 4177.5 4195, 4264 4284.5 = -1.71 angstrom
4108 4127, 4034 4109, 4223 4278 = -0.43 angstrom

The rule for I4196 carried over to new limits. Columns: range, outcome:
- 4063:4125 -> 8.04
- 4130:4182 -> 7.41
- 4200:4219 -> 7.93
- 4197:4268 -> 8.1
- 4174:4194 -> 7.43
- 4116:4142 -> 7.87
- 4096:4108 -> 6.92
